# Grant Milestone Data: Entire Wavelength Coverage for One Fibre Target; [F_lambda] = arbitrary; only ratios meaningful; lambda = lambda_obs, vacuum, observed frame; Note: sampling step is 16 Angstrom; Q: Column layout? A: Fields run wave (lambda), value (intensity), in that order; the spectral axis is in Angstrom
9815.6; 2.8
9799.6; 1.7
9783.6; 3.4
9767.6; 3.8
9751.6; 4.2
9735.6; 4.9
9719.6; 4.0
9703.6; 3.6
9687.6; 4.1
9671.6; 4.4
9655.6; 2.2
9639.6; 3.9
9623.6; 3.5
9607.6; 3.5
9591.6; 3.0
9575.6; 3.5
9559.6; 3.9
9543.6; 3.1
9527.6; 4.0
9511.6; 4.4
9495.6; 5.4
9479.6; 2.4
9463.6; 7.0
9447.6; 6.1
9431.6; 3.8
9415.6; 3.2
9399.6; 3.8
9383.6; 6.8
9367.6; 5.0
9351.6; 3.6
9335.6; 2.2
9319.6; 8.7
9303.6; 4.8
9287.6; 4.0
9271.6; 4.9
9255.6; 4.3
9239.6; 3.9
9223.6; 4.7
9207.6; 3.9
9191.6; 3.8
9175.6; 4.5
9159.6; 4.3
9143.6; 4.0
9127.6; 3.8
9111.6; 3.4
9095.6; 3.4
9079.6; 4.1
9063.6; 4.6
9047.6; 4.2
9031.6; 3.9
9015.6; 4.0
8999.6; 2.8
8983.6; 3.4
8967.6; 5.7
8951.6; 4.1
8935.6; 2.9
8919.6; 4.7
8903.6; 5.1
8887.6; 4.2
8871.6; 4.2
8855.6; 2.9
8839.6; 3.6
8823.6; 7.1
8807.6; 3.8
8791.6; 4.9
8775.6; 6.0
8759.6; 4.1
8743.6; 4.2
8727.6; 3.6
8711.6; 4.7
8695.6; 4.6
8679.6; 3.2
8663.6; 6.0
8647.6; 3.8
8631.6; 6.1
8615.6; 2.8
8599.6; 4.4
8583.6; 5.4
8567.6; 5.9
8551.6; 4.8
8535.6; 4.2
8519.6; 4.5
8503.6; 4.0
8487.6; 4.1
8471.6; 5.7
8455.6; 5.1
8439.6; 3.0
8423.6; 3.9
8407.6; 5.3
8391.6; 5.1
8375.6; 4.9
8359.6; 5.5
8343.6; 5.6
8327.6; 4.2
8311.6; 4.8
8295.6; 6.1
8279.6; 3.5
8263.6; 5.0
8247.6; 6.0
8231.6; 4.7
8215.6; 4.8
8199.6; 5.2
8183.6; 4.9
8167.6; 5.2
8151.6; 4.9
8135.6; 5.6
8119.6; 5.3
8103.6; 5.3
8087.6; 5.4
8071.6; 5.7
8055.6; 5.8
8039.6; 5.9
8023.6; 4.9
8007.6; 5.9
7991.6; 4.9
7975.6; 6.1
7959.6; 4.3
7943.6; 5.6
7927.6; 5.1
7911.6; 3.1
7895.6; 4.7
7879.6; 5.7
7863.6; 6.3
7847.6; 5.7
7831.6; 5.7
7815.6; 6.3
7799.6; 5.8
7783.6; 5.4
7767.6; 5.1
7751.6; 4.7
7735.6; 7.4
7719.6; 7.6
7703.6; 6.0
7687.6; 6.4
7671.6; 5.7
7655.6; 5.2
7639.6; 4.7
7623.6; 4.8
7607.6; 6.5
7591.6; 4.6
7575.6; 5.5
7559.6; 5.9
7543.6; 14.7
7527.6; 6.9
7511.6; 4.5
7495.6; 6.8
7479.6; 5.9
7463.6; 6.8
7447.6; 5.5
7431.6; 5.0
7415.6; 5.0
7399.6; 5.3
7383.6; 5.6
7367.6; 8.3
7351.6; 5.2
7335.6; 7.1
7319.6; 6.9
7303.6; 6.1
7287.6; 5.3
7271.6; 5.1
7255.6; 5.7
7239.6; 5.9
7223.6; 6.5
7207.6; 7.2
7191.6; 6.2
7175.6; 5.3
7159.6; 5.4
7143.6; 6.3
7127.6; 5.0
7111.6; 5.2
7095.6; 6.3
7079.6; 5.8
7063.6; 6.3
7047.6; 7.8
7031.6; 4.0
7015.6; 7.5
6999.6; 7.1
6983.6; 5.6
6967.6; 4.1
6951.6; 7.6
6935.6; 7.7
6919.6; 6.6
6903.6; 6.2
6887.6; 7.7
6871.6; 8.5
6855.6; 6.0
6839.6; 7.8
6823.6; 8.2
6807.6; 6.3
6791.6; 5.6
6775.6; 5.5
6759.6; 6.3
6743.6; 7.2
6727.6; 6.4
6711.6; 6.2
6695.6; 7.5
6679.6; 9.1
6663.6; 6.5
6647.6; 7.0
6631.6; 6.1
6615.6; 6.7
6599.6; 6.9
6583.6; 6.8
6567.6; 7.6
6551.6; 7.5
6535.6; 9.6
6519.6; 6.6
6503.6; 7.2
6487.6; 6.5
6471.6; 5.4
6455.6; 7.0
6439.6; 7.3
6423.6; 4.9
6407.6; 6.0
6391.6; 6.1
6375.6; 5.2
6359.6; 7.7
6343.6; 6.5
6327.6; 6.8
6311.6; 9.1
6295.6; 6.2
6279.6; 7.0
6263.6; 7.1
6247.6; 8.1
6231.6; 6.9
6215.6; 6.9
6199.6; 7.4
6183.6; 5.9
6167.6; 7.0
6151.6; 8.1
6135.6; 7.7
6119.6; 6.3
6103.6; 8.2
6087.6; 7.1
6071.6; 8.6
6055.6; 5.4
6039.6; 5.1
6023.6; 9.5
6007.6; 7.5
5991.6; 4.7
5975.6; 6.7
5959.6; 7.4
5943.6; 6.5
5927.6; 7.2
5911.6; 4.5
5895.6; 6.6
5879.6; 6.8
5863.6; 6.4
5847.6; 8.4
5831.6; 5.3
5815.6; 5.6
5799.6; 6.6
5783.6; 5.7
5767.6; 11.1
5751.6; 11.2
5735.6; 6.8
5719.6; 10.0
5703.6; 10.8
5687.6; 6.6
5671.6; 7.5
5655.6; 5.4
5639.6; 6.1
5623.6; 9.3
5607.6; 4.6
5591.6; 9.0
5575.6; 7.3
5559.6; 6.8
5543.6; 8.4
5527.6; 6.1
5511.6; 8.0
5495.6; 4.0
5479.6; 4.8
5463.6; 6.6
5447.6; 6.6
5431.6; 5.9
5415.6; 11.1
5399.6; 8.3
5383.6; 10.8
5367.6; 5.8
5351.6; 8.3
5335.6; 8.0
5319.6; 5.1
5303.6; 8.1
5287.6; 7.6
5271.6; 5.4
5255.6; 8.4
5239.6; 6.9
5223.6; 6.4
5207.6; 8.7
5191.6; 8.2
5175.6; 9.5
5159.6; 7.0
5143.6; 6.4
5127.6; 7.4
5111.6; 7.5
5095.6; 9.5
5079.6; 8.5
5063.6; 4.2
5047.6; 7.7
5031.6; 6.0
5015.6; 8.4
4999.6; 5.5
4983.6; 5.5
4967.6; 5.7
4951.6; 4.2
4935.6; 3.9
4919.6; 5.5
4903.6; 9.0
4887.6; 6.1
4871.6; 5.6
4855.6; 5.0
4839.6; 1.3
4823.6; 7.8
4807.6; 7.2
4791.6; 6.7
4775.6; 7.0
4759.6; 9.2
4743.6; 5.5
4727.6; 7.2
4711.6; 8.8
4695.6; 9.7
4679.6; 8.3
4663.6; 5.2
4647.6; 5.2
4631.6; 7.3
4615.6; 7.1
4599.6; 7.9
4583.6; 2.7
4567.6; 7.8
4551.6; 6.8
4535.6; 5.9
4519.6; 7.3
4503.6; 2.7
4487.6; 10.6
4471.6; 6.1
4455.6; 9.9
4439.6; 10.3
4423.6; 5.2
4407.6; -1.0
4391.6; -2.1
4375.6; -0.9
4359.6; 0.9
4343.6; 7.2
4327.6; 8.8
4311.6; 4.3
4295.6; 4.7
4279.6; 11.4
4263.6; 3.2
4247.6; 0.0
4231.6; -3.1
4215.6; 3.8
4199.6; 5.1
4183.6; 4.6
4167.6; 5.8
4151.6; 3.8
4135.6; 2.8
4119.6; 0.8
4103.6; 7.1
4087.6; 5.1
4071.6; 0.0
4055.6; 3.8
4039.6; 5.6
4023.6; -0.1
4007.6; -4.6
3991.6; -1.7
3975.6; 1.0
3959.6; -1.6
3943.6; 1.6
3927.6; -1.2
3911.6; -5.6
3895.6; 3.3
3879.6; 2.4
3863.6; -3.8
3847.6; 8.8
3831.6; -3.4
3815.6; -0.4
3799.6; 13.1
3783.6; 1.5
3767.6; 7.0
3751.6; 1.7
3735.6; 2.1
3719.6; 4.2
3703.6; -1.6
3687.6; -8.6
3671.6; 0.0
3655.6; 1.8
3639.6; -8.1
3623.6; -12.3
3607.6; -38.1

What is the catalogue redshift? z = 0.15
